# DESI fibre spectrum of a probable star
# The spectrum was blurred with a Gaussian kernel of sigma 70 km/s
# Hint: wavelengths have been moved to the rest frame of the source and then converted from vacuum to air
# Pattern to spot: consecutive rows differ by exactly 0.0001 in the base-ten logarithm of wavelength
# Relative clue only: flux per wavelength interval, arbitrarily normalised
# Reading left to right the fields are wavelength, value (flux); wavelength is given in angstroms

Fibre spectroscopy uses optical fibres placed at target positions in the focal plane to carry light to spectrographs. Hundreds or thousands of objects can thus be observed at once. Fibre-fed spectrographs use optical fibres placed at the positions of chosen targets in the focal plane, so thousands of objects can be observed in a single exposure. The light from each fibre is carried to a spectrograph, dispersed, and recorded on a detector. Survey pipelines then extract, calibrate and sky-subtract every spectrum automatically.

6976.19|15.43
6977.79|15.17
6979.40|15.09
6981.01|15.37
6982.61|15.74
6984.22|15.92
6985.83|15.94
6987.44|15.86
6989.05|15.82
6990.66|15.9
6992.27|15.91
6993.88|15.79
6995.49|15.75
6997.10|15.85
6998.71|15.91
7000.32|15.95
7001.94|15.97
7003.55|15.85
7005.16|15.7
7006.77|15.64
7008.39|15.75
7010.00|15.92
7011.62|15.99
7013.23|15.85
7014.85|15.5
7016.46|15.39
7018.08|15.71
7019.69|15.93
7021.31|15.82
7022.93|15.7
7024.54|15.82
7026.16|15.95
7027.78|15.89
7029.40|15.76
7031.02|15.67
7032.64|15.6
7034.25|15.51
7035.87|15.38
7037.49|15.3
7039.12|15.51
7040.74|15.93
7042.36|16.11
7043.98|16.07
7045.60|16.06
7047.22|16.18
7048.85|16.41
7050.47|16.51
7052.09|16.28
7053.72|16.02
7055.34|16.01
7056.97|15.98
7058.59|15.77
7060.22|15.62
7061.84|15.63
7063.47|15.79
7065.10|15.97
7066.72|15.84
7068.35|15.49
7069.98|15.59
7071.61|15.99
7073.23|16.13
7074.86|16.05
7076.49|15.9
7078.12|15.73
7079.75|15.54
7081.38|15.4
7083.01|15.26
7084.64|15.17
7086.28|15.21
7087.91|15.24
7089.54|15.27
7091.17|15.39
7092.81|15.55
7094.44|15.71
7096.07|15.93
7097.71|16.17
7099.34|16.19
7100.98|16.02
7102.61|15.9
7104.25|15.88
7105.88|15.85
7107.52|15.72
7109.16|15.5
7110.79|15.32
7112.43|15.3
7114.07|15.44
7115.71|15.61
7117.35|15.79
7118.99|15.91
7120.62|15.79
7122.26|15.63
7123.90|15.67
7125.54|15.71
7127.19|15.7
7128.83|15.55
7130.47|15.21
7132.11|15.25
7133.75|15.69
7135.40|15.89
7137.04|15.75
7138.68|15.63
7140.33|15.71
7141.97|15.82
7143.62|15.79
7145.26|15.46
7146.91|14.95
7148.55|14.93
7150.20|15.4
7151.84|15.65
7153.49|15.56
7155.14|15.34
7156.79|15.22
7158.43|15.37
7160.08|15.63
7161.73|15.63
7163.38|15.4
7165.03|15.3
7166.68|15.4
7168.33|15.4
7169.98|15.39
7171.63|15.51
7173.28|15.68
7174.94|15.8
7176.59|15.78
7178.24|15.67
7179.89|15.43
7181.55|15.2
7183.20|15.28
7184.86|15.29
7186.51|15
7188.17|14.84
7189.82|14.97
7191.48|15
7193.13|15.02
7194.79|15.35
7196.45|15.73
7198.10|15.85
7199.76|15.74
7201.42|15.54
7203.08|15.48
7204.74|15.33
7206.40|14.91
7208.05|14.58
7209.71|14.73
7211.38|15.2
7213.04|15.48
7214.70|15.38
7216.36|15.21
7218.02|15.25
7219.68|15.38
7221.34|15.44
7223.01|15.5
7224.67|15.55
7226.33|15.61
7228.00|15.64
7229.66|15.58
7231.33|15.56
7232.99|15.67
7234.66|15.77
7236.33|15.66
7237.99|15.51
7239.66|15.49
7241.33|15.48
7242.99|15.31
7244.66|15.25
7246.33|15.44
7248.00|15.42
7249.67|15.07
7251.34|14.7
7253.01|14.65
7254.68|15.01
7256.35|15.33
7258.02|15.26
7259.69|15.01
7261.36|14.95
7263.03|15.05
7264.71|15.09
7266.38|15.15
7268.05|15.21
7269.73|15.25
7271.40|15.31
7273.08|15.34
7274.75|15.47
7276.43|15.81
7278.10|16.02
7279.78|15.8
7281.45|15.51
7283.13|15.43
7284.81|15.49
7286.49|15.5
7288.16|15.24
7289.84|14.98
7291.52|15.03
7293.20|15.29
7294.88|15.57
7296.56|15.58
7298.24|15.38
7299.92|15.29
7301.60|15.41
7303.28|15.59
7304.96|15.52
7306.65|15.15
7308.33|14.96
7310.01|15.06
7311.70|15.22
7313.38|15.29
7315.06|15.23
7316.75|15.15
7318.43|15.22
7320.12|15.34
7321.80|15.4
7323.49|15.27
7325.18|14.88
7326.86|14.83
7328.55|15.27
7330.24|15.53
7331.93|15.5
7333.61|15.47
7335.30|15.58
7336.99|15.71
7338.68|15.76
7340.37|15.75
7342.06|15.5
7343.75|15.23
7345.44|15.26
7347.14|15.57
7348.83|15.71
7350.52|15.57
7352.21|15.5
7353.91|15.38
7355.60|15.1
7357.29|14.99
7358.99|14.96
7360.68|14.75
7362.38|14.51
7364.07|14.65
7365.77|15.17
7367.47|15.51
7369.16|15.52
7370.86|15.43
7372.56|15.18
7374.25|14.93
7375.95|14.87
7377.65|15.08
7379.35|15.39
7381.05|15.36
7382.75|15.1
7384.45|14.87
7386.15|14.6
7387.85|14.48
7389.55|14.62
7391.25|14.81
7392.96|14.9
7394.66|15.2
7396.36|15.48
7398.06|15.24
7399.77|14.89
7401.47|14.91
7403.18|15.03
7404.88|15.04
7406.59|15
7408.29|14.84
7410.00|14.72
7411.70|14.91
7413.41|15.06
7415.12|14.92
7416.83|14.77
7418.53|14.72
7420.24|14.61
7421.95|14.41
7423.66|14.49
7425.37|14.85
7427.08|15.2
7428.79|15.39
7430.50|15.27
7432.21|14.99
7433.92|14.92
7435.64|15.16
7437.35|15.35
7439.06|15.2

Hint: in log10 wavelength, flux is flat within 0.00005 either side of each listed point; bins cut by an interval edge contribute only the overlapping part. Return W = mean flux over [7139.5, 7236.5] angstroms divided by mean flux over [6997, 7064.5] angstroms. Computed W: 1.0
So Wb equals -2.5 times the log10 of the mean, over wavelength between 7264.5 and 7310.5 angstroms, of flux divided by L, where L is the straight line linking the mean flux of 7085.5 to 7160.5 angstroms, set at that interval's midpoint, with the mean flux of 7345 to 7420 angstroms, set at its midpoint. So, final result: -0.01 mag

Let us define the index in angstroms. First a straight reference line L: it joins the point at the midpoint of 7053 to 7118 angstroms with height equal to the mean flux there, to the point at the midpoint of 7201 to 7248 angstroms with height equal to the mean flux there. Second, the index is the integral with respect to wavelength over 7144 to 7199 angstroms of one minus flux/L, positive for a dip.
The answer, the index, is 0.4 angstroms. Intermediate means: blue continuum 15.7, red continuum 15.4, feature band 15.4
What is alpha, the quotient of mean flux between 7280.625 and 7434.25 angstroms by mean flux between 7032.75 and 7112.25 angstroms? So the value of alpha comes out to 0.96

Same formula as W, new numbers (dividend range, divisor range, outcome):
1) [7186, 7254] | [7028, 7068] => 0.97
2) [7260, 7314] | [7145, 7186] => 0.99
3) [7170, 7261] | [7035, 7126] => 0.97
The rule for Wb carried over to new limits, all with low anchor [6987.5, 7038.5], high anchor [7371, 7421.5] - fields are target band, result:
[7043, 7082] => -0.02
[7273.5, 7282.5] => -0.04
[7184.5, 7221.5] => 0.01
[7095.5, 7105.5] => -0.03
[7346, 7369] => -0.01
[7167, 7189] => 0.00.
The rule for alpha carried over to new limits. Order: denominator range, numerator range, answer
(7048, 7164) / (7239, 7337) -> 0.98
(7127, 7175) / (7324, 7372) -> 0.99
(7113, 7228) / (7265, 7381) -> 0.99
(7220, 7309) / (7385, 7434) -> 0.97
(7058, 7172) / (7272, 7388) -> 0.98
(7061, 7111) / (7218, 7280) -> 0.98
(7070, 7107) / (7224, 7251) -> 0.99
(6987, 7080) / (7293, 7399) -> 0.96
